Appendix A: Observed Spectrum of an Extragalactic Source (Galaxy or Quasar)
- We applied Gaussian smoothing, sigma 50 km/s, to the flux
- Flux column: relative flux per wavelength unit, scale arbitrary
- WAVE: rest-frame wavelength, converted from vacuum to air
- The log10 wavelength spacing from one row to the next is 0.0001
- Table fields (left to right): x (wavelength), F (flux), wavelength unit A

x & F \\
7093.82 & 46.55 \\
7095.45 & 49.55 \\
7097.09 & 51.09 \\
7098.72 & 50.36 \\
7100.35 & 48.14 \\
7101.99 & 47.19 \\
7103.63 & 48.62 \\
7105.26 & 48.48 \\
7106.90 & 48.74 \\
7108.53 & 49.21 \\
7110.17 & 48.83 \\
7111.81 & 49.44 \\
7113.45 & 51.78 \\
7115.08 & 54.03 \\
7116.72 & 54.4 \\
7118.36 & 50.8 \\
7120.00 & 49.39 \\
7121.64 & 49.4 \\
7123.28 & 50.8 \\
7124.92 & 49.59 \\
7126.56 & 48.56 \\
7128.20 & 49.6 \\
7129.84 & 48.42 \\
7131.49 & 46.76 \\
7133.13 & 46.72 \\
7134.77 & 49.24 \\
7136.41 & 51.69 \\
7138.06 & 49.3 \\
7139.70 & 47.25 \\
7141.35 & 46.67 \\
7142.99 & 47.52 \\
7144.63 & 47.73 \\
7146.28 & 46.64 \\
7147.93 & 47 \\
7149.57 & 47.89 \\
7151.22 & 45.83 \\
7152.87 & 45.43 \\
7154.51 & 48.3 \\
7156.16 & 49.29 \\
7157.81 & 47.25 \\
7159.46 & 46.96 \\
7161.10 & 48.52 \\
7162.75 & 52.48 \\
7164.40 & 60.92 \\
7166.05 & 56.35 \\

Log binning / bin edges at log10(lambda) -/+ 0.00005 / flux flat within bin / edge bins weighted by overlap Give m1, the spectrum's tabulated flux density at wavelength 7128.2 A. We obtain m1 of 49.6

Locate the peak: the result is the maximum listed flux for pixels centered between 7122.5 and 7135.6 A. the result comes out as 50.8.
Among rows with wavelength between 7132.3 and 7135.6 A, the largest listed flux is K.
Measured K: 49.24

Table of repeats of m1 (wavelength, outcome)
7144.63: 47.73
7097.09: 51.09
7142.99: 47.52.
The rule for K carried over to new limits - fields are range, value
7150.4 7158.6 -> 49.29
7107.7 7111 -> 49.21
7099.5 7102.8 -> 48.14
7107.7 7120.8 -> 54.4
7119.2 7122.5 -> 49.4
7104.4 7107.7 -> 48.74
